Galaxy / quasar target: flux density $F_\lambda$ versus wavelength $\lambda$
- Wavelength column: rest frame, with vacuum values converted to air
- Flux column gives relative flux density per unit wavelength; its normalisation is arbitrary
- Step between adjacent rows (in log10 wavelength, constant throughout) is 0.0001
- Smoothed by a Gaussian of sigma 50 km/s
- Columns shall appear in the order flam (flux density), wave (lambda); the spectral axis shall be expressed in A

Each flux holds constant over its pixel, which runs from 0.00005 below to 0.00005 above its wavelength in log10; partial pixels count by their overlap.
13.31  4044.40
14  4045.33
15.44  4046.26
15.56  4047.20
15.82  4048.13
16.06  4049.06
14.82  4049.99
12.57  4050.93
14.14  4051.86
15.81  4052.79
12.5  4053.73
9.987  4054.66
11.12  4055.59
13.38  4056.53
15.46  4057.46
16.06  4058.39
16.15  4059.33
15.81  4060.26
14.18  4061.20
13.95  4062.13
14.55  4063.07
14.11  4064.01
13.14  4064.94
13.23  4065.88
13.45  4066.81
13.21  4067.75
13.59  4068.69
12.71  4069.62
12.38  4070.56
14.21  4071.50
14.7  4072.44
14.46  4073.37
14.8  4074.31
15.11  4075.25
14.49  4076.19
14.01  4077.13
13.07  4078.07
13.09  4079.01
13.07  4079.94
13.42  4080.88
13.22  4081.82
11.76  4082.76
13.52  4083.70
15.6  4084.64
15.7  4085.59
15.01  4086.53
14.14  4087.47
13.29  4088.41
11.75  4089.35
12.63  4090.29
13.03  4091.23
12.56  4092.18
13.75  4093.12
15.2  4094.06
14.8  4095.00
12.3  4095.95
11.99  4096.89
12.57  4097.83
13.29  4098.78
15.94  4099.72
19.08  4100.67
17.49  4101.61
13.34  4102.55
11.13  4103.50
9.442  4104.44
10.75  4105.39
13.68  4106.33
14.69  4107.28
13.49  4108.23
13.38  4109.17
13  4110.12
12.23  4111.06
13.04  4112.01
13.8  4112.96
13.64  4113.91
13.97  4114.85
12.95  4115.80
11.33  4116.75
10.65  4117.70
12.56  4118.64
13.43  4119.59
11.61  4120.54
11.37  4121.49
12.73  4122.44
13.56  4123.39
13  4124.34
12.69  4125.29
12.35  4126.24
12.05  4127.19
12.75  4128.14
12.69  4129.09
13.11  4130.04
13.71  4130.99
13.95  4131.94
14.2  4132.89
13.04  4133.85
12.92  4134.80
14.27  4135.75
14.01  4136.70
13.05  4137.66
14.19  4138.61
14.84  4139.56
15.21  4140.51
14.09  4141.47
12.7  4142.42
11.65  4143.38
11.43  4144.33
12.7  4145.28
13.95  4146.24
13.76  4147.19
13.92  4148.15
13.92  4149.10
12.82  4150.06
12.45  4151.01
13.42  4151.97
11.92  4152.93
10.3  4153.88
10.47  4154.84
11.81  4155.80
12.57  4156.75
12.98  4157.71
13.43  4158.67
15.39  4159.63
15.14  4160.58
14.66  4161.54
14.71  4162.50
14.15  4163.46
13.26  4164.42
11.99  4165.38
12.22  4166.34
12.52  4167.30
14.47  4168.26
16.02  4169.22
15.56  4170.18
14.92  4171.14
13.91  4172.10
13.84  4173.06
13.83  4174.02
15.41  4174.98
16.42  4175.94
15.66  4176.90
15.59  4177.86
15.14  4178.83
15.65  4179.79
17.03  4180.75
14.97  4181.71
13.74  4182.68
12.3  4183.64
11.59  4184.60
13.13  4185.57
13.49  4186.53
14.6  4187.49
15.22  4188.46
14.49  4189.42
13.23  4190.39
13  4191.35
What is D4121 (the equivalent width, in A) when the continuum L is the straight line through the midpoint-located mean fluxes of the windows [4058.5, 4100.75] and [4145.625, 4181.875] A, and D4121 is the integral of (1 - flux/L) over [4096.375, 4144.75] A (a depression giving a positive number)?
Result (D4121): 2.5 A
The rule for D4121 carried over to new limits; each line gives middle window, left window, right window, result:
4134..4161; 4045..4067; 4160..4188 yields 2.1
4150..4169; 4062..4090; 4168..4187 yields 1.8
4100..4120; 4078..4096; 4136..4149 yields 0.5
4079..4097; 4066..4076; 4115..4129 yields -0.2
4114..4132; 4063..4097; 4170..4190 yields 1.8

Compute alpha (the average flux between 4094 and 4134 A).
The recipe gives 13.1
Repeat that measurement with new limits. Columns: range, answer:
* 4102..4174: 13.1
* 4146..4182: 14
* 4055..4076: 14.1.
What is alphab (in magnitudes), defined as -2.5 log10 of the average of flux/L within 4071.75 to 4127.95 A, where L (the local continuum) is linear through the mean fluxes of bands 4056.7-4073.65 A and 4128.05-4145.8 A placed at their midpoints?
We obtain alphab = 0.04 mag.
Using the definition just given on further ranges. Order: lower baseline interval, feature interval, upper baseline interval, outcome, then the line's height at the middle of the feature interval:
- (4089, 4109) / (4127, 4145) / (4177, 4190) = 0.04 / 13.9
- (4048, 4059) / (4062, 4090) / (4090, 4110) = 0.00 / 13.8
